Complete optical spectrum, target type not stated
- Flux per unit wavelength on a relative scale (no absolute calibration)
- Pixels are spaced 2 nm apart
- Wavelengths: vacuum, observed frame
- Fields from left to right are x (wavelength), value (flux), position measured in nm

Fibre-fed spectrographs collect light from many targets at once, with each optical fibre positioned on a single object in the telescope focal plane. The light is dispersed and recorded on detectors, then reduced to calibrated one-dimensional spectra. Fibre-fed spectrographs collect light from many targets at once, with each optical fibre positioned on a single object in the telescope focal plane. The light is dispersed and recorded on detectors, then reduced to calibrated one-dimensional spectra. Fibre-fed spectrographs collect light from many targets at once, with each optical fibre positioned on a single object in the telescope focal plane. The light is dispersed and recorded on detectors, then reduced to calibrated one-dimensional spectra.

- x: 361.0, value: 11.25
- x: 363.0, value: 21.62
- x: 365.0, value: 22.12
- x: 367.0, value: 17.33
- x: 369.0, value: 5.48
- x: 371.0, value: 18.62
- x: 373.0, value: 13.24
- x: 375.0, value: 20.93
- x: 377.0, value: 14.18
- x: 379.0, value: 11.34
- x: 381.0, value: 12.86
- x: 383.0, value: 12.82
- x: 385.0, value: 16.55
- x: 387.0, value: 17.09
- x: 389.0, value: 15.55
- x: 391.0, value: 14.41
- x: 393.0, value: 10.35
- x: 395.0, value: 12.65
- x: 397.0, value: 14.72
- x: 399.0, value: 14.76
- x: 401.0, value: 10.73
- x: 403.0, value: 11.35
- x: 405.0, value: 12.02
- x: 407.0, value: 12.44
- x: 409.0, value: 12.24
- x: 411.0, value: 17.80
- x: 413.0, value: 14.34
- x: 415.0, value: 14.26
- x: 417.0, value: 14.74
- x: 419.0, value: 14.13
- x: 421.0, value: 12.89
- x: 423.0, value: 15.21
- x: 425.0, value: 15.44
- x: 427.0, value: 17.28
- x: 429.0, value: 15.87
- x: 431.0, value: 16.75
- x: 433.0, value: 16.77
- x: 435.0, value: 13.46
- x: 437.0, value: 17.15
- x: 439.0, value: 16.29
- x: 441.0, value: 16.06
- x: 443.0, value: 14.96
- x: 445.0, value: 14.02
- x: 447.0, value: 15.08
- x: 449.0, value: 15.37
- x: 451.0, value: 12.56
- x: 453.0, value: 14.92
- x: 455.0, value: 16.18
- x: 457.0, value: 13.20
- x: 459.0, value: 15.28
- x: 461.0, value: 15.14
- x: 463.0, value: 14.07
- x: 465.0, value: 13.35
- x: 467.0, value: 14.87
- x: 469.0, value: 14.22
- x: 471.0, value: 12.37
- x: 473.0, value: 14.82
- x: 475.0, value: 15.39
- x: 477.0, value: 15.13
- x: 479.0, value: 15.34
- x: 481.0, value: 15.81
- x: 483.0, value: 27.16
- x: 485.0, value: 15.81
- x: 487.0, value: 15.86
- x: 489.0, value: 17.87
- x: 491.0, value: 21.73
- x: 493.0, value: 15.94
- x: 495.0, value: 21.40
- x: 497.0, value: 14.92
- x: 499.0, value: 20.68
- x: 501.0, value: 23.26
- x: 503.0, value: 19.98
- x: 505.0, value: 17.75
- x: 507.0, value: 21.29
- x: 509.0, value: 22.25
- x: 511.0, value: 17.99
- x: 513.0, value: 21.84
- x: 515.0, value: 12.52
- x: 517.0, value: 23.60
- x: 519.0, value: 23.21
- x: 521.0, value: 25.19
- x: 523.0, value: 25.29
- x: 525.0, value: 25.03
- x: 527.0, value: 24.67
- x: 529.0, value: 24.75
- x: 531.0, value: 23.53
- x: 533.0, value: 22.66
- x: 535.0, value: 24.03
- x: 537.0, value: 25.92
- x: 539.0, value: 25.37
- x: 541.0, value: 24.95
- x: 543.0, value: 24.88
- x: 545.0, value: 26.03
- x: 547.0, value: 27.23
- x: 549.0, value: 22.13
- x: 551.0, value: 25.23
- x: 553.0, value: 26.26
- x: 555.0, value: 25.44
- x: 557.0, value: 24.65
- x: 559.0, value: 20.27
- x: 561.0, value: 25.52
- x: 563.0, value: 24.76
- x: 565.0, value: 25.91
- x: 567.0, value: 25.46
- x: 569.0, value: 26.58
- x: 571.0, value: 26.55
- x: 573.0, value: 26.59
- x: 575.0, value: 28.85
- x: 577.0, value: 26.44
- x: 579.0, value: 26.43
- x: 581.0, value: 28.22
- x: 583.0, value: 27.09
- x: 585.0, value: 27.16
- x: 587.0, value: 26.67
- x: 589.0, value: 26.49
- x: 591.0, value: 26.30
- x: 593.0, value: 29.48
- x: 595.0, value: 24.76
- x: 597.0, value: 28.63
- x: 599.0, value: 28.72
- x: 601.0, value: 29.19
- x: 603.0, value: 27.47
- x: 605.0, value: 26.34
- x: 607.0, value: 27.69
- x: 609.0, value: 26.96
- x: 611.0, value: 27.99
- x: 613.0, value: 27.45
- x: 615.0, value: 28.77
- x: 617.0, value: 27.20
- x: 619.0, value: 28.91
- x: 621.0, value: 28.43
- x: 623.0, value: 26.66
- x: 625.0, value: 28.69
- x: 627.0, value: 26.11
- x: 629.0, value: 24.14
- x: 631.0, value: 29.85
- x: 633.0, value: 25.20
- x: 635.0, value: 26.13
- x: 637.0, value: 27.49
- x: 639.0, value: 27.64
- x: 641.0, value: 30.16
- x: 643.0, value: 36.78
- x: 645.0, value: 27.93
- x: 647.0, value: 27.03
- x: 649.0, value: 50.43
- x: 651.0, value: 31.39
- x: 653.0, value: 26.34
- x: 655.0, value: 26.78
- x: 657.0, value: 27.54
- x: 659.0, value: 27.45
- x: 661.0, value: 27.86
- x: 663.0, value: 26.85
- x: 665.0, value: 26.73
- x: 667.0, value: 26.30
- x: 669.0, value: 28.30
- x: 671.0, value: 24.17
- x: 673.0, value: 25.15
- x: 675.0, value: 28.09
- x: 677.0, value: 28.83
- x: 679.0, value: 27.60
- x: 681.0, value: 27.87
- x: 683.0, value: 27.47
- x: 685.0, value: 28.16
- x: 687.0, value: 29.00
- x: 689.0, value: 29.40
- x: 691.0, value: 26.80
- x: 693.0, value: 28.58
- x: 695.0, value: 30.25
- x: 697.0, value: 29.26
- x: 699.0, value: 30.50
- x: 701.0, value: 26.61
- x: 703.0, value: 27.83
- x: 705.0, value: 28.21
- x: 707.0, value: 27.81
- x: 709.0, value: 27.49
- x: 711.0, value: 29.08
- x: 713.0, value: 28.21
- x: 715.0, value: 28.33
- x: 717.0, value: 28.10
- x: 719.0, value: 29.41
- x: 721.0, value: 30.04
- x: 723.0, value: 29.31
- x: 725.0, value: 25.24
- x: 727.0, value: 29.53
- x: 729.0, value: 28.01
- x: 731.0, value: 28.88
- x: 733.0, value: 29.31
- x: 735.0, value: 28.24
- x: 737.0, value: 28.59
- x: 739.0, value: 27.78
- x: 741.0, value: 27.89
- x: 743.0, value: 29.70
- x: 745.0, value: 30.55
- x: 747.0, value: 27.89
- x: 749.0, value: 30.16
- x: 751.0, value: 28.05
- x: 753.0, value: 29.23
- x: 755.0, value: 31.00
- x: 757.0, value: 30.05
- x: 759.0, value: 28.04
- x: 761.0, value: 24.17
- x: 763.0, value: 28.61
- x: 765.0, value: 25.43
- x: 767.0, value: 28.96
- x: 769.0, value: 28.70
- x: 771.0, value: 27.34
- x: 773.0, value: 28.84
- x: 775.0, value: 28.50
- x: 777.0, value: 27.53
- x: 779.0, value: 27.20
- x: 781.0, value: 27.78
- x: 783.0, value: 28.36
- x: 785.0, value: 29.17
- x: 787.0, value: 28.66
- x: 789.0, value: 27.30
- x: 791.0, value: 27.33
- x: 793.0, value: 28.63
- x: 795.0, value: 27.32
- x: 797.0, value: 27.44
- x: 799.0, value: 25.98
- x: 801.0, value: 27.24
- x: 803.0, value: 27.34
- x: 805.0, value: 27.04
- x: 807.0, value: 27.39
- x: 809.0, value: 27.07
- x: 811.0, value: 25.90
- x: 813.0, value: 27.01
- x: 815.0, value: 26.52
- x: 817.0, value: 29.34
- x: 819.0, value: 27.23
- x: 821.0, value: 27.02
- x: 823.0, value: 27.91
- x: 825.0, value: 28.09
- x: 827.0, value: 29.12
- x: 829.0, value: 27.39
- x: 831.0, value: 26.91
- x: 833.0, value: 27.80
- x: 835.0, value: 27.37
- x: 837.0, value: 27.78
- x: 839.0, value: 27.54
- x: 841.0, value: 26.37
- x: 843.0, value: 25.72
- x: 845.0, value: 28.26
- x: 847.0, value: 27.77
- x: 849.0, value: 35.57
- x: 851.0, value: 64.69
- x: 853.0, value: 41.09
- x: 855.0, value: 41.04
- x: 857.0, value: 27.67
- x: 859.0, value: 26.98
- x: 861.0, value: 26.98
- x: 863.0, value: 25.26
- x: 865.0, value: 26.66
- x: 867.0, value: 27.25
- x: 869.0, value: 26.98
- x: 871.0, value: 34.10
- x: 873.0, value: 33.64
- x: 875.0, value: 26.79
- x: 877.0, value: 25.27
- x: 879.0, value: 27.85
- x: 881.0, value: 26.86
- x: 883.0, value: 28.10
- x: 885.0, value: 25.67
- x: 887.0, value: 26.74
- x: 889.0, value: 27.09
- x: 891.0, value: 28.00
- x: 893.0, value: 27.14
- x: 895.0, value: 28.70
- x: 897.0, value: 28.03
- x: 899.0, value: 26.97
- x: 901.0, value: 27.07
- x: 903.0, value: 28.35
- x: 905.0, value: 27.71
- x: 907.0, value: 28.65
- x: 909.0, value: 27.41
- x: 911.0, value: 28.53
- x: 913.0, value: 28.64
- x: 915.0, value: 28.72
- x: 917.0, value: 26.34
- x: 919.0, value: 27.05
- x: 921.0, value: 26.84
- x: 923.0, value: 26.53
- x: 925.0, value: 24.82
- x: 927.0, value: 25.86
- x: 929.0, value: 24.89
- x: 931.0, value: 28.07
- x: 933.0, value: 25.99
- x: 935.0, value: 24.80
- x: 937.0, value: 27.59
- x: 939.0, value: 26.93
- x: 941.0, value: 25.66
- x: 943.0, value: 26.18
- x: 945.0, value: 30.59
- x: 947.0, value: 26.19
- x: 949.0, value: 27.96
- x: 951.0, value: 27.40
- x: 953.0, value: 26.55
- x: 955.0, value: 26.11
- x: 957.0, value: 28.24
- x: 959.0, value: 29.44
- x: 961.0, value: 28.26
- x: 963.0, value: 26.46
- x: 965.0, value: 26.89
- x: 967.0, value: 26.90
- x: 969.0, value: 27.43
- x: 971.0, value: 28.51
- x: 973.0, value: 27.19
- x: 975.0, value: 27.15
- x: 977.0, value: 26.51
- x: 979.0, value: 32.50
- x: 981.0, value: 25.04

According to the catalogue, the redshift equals 0.297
